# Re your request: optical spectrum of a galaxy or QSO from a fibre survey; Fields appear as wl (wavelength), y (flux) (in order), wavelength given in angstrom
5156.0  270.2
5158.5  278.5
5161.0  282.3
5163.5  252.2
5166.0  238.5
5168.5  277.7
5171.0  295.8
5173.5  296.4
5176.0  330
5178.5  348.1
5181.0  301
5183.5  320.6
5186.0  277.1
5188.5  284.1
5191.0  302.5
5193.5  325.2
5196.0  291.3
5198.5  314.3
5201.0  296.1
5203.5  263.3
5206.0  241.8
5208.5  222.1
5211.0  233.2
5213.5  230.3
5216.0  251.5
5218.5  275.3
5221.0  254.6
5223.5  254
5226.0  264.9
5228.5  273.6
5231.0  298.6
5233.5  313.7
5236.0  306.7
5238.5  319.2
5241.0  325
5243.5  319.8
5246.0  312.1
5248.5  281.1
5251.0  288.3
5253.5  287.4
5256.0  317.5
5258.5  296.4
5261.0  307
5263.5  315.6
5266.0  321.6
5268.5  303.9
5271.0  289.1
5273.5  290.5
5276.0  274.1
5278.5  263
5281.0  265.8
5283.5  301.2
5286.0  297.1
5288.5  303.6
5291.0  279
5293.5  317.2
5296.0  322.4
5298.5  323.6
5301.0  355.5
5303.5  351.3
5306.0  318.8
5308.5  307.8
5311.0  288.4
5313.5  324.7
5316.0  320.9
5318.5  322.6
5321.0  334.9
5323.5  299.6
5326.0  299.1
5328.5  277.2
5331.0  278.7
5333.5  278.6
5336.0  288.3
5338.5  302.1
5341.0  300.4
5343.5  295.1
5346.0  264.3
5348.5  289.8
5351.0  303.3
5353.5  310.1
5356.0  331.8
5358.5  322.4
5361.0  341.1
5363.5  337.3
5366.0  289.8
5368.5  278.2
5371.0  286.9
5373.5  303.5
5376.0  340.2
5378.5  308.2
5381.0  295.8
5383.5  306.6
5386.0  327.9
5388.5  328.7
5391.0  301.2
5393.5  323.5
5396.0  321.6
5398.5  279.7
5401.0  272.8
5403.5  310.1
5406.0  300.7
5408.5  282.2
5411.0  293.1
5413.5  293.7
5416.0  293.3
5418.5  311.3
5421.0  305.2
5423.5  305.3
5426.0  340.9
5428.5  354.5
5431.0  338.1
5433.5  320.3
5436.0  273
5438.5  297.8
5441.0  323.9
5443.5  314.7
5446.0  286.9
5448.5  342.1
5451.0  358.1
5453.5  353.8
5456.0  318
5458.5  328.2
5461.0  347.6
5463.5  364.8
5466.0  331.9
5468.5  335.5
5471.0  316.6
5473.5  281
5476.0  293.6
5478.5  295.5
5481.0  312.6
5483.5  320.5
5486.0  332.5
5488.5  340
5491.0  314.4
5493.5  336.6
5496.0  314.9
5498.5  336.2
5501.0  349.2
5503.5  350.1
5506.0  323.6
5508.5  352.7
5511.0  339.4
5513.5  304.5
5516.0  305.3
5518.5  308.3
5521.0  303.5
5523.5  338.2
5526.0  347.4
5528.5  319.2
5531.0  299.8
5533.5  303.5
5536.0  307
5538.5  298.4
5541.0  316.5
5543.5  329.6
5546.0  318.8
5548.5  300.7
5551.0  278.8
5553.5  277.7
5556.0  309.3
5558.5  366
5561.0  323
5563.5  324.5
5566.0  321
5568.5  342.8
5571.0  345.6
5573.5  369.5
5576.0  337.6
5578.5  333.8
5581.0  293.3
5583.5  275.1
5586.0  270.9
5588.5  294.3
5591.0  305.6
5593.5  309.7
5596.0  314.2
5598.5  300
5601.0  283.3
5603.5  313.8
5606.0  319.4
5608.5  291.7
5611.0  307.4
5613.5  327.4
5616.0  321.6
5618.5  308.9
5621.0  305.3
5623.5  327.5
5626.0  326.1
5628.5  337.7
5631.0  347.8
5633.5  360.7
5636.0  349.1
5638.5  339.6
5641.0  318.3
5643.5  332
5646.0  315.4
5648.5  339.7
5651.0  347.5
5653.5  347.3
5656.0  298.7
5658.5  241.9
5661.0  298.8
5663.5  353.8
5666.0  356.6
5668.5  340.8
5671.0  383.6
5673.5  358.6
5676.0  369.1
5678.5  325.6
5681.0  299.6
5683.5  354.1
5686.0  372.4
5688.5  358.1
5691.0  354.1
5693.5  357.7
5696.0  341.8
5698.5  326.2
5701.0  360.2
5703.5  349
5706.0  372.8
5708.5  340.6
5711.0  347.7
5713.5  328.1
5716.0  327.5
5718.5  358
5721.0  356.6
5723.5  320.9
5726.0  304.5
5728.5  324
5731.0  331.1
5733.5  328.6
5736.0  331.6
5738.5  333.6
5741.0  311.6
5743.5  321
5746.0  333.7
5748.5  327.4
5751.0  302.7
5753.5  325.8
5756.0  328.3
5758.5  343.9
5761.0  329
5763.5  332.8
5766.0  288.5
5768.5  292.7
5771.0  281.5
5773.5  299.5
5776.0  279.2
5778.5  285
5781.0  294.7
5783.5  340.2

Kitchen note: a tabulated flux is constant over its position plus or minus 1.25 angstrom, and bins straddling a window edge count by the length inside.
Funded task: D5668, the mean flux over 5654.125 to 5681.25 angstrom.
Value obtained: 331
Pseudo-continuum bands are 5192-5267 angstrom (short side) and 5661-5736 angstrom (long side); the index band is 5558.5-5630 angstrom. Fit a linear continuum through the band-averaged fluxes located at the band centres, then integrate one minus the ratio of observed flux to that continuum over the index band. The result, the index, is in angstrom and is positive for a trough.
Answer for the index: 3.2 angstrom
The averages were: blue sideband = 287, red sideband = 344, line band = 316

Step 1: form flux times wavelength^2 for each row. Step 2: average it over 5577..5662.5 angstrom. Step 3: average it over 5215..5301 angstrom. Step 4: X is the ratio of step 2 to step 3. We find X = 1.22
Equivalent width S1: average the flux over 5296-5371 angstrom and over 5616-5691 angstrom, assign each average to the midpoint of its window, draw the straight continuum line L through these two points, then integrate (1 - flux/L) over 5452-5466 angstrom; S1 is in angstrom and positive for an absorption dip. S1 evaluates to -1.02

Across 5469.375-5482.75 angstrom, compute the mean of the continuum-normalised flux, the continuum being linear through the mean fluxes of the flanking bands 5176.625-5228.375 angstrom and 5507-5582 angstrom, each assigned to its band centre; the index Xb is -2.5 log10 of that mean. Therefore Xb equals 0.04 mag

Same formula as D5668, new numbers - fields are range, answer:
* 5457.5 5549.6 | 322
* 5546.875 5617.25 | 313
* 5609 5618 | 316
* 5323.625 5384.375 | 301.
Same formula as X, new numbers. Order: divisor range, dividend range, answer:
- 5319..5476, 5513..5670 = 1.10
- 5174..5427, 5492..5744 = 1.23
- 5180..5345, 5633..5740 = 1.34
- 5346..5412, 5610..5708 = 1.22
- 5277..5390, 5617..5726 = 1.25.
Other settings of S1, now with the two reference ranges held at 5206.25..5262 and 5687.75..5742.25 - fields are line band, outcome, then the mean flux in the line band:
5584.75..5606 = 1.6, 300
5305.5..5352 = -0.9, 299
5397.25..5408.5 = 0.5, 290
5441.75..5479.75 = -1.9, 325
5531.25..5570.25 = 0.6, 315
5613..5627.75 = 0.4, 320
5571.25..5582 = -0.4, 336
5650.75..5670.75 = 0.5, 325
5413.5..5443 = -0.8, 314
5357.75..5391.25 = -1.5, 312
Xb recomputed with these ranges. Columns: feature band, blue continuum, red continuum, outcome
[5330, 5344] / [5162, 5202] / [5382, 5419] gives 0.04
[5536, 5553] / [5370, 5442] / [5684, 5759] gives 0.05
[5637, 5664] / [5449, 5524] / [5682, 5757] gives 0.05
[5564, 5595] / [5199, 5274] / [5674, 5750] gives 0.02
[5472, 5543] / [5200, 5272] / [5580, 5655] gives -0.04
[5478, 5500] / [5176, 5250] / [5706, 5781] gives -0.06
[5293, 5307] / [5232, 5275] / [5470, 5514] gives -0.08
